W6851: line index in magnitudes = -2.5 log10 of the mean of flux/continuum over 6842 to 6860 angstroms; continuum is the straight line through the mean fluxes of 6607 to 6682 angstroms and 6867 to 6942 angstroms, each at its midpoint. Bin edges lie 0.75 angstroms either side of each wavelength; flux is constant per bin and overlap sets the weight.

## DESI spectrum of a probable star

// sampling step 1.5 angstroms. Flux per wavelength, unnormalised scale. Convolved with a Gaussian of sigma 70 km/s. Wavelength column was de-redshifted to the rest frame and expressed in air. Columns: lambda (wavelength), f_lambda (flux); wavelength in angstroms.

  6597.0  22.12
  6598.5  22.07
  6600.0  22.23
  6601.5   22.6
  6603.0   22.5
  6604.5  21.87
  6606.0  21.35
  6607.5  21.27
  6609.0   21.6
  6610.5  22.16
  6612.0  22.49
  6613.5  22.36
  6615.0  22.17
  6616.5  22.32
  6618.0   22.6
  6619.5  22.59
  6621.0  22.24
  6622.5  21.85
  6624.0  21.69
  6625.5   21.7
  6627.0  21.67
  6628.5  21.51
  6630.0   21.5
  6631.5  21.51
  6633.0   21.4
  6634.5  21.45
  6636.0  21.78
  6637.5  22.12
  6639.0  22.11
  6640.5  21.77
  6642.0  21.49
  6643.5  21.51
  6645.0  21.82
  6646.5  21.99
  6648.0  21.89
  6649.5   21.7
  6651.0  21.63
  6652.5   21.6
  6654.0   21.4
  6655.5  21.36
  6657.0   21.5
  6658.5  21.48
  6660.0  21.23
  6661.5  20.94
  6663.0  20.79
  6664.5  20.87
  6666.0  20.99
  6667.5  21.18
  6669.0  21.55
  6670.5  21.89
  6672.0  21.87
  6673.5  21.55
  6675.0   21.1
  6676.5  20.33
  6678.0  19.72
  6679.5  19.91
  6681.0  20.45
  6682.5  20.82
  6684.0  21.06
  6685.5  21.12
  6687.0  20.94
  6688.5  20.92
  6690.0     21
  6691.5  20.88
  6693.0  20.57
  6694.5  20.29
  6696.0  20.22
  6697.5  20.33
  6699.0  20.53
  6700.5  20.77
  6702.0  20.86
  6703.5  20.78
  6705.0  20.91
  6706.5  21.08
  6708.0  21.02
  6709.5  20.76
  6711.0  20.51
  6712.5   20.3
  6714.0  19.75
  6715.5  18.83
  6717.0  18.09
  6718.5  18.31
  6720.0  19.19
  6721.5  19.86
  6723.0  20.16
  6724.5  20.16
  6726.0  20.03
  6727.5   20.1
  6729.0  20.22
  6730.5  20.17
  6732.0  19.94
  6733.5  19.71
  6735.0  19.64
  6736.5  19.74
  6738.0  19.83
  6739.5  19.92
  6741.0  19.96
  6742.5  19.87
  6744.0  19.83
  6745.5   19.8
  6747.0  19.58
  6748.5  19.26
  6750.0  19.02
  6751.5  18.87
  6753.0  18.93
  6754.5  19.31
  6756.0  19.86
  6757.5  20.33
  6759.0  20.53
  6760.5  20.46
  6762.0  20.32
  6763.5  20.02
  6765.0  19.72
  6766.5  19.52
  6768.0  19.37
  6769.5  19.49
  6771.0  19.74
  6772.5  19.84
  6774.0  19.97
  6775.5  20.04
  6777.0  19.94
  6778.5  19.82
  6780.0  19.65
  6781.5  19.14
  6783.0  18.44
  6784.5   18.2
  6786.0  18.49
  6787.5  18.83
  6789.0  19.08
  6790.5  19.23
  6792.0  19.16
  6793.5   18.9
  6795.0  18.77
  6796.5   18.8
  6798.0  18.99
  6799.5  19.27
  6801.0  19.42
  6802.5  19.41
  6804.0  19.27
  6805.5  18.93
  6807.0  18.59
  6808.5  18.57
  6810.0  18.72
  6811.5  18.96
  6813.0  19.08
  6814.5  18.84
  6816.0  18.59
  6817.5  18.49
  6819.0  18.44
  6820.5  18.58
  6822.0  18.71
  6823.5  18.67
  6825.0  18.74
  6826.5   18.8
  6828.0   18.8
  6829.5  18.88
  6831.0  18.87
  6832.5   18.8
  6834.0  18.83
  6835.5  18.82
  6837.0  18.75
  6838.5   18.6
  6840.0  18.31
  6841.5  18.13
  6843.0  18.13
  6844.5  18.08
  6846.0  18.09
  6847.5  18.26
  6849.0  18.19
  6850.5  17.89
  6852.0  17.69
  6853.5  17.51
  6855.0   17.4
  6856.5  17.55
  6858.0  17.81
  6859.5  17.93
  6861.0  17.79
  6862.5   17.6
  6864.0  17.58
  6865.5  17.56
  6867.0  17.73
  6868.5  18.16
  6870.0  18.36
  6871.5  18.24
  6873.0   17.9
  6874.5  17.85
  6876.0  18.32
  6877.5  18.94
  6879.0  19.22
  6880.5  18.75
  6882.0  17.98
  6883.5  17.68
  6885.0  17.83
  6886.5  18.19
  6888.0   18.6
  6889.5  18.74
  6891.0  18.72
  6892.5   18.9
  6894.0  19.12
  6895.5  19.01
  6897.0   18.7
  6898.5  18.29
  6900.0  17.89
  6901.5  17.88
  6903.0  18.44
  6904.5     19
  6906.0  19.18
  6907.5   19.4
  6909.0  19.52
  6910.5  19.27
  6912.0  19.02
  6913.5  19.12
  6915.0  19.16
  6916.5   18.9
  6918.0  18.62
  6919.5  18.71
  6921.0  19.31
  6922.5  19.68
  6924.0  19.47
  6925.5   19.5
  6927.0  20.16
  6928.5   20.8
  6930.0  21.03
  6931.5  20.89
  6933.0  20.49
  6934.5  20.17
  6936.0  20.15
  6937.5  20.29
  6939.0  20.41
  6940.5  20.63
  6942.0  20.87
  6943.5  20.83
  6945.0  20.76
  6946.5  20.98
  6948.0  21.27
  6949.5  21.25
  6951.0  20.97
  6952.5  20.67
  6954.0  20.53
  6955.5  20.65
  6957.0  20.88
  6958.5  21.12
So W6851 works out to 0.099 mag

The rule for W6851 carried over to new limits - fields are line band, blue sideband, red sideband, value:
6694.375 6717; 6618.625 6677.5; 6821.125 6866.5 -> 0.01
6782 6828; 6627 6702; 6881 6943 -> 0.07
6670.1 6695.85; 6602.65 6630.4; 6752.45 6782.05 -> 0.01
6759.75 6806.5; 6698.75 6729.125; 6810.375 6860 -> -0.01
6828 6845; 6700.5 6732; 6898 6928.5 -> 0.05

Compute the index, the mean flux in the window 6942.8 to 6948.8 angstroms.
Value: 21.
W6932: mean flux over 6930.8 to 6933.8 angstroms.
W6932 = 20.7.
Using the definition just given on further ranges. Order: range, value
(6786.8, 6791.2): 19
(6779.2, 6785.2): 18.9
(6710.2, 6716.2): 19.9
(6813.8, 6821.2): 18.6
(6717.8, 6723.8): 19.4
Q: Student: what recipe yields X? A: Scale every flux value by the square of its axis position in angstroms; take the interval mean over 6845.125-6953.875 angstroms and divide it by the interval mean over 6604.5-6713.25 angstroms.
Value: 1.0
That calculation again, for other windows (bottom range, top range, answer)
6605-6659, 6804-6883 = 0.90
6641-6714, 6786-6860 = 0.92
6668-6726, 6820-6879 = 0.93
